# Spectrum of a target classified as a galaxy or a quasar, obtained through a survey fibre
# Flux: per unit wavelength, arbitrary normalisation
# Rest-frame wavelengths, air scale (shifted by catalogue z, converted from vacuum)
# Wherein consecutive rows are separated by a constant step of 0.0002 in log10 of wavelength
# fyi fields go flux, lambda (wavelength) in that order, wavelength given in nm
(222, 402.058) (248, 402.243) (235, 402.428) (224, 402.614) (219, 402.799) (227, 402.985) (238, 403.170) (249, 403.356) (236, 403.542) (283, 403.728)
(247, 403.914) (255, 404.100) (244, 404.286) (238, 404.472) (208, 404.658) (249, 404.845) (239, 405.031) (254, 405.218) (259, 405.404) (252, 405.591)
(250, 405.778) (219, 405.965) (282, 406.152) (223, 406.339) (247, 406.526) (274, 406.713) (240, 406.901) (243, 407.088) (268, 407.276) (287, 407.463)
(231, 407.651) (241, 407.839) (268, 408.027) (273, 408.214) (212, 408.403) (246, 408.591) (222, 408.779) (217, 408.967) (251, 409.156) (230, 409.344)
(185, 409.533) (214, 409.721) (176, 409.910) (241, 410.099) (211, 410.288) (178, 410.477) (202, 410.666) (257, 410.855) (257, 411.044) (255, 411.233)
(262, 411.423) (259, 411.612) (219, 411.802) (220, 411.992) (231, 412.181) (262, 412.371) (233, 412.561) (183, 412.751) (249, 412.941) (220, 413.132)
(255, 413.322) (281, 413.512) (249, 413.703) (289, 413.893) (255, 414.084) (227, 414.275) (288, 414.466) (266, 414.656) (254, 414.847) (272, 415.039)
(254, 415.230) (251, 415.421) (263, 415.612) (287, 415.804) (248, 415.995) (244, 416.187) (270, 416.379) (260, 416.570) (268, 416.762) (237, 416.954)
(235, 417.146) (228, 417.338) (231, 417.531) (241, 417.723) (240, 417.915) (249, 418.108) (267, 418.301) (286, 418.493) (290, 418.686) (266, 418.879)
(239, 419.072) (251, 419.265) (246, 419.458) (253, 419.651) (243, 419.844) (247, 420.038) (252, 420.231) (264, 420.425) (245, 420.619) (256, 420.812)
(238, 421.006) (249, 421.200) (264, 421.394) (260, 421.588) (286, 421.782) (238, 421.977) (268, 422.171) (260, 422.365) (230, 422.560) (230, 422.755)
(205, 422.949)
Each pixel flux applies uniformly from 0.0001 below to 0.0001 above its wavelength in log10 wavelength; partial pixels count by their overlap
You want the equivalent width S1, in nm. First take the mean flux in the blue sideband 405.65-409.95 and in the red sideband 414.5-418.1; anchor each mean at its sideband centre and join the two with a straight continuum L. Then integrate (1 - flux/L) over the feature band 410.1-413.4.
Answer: 0.181 nm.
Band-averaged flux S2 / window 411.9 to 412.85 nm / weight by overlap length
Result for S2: 226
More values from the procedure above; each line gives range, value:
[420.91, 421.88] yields 259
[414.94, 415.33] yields 262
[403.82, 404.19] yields 251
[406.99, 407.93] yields 254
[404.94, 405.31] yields 246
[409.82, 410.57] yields 202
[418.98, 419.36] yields 245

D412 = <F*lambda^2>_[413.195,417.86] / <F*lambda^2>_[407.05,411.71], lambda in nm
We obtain 1.1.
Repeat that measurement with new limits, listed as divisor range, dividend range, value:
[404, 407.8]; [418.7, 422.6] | 1.10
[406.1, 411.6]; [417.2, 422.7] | 1.12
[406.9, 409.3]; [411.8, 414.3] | 1.01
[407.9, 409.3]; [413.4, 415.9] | 1.13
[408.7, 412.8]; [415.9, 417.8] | 1.12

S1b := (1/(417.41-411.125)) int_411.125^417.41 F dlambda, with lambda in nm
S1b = 251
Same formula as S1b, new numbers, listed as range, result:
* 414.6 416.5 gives 261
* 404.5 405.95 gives 243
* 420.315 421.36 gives 251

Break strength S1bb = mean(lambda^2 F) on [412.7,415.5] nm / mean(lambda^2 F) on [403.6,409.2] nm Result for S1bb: 1.1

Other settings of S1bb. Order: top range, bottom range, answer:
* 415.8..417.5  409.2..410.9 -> 1.23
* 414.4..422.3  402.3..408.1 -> 1.11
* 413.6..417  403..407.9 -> 1.10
